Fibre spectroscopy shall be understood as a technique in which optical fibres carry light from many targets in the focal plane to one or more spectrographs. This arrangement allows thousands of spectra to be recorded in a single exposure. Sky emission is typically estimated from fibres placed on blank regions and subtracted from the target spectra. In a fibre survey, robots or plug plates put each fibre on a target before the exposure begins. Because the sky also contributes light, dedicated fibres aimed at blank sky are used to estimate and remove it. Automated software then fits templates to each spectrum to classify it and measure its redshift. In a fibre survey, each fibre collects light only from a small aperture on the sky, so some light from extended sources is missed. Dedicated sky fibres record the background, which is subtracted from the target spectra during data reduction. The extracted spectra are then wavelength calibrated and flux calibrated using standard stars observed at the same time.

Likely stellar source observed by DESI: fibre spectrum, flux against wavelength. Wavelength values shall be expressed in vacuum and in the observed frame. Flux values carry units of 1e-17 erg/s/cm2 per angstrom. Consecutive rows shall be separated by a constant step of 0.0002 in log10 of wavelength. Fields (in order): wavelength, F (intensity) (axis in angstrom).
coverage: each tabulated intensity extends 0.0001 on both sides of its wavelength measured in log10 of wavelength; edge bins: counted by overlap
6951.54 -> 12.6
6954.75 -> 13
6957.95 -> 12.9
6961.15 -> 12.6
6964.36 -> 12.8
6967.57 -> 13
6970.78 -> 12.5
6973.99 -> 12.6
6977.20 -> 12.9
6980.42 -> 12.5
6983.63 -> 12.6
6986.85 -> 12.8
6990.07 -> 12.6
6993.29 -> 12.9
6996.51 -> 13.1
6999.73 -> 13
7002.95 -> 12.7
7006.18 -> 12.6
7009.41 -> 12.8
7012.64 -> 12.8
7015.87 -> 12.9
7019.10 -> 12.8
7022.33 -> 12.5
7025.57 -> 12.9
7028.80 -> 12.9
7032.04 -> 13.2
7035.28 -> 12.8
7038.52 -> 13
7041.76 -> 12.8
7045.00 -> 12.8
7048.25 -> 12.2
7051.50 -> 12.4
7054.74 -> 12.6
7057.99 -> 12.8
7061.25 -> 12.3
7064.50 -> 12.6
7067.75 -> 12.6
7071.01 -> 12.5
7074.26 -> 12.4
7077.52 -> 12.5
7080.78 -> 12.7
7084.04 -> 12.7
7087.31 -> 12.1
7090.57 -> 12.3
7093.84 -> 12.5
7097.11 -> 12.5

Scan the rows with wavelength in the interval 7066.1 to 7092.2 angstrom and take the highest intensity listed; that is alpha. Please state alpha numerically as 12.7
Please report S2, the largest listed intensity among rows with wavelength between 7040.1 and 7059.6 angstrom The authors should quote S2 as 12.8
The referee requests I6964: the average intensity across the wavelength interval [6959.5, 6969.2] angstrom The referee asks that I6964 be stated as 12.8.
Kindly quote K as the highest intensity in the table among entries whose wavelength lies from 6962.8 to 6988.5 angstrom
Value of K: 13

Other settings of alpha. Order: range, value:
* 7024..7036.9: 13.2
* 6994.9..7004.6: 13.1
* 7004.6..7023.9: 12.9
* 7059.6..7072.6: 12.6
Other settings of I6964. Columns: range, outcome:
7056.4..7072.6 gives 12.6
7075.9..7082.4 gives 12.6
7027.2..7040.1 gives 13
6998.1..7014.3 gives 12.8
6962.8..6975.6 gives 12.7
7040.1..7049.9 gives 12.6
